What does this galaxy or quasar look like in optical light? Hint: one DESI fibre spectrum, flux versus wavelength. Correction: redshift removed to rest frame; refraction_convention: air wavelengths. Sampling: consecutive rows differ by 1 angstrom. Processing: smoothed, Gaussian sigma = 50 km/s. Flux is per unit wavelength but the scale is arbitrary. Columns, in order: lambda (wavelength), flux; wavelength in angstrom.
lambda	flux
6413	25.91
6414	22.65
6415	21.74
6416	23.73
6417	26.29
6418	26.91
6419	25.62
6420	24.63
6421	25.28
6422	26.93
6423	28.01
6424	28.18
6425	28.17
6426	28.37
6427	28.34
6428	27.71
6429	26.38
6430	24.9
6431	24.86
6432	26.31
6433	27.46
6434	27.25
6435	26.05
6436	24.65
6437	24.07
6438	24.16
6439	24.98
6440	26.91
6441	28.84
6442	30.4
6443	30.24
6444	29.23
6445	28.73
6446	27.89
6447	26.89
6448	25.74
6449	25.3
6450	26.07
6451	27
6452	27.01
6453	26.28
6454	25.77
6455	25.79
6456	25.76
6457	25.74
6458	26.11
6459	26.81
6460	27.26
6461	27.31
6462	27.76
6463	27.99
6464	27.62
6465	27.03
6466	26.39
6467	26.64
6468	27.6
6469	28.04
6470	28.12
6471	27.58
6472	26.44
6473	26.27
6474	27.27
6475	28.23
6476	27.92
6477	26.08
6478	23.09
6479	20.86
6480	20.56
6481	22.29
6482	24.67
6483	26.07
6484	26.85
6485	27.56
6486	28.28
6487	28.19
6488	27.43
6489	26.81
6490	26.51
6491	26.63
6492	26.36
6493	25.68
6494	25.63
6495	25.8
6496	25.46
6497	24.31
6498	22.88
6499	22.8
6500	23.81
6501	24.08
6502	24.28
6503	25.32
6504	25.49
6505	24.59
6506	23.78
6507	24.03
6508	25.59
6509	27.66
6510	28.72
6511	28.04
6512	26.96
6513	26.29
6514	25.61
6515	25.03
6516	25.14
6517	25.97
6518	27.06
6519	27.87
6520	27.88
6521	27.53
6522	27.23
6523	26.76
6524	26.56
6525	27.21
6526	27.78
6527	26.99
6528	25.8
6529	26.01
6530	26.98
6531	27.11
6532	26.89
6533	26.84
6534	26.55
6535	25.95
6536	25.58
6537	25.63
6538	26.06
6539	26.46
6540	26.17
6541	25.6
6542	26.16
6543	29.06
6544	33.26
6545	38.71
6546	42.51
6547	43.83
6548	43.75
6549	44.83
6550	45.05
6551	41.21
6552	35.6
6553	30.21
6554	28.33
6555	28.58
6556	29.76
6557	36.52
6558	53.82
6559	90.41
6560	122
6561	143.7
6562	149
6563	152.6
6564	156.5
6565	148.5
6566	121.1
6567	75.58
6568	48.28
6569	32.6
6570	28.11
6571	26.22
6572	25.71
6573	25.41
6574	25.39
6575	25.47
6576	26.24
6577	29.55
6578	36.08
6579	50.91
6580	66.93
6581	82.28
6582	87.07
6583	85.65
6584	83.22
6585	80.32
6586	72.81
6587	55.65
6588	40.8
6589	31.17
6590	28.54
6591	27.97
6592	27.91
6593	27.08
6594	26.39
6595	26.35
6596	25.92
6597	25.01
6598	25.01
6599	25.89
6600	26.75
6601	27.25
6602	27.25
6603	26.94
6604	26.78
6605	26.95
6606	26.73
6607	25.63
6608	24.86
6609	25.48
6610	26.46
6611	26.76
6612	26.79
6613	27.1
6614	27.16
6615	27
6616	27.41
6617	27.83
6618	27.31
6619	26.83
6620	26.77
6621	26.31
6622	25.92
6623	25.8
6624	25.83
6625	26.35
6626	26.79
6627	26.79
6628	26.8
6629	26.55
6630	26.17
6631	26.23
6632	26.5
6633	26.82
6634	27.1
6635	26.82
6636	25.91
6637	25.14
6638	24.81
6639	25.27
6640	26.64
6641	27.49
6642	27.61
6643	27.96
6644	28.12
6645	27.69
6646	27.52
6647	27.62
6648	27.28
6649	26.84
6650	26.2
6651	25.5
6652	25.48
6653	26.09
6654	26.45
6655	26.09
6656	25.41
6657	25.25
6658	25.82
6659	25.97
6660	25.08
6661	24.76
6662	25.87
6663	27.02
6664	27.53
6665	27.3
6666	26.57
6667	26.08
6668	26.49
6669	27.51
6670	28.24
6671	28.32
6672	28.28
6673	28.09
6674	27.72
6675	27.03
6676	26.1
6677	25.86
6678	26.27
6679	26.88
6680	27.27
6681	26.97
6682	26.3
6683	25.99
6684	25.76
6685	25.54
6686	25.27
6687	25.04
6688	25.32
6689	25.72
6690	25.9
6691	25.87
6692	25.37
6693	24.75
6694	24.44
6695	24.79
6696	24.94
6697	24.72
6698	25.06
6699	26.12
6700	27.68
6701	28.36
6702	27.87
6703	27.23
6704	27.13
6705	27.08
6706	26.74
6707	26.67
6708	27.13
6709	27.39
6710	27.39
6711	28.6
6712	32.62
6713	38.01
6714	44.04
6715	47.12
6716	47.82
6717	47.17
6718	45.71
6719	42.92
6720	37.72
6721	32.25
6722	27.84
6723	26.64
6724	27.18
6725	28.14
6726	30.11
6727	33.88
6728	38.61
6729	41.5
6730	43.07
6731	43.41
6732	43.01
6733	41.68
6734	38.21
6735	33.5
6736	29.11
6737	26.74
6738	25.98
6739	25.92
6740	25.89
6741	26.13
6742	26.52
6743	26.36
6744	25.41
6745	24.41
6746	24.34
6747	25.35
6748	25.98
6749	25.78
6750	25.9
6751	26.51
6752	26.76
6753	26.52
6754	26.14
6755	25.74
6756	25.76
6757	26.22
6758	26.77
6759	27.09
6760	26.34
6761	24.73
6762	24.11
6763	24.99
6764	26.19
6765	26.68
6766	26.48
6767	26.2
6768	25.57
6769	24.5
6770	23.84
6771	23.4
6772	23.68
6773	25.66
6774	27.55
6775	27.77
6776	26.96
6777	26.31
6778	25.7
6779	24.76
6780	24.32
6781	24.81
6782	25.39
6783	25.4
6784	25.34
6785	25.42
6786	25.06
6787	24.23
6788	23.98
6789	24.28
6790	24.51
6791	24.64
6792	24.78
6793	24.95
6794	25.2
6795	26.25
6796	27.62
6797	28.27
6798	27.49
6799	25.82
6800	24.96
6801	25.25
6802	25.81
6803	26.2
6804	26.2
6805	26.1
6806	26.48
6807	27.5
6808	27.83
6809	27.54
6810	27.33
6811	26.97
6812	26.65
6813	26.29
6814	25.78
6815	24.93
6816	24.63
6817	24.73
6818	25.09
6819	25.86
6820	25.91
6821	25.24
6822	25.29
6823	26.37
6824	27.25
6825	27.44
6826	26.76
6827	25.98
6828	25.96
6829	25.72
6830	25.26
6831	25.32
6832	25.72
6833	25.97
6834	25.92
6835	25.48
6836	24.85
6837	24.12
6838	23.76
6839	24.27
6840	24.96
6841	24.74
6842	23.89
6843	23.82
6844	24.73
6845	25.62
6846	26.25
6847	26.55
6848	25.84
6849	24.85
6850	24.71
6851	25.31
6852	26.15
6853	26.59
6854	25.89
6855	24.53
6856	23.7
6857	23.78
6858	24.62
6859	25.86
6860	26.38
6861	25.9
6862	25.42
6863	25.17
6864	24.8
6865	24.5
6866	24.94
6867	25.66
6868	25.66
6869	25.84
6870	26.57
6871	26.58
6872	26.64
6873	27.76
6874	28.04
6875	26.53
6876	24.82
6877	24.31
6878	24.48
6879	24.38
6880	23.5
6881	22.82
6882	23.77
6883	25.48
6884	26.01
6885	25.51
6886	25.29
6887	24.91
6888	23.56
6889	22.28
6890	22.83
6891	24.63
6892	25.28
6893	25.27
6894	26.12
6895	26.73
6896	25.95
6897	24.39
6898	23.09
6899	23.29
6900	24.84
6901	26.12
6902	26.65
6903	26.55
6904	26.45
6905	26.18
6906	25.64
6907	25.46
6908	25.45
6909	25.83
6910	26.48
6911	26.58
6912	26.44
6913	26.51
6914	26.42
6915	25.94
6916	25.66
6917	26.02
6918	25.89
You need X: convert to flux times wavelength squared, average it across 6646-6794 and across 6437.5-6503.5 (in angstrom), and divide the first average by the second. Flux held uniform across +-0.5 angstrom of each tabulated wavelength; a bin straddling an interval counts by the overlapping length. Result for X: 1.15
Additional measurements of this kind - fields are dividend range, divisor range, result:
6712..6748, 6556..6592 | 0.53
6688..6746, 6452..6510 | 1.29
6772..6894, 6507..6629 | 0.70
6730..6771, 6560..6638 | 0.68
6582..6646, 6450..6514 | 1.25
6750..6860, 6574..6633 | 0.79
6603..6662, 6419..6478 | 1.04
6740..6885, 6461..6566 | 0.78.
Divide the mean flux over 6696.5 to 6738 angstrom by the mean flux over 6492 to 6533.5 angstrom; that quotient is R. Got 1.3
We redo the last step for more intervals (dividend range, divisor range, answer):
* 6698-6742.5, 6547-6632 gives 0.74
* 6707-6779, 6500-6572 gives 0.71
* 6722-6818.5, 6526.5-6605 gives 0.58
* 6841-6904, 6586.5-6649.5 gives 0.92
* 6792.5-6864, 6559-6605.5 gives 0.46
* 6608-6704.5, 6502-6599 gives 0.62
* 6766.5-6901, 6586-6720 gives 0.90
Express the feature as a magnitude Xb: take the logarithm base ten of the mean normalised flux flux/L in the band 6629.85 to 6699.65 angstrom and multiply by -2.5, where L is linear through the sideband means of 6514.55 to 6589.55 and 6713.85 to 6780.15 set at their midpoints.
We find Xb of 0.379 mag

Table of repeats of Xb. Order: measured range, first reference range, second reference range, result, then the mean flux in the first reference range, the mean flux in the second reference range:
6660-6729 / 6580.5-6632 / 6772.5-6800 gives 0.02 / 34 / 25.6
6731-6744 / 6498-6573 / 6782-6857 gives -0.03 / 41.3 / 25.6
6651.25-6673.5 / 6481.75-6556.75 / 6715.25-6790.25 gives 0.08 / 28.2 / 28.9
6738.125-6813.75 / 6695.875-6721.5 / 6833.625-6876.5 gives 0.14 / 32.6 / 25.4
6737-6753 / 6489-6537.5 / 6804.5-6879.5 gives 0.00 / 26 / 25.6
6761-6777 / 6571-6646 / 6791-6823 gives 0.07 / 32.7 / 26.1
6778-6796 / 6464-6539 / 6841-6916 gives 0.02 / 26.1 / 25.3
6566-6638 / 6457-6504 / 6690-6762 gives -0.23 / 26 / 30.2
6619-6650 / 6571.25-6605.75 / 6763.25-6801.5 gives 0.34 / 39.8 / 25.5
